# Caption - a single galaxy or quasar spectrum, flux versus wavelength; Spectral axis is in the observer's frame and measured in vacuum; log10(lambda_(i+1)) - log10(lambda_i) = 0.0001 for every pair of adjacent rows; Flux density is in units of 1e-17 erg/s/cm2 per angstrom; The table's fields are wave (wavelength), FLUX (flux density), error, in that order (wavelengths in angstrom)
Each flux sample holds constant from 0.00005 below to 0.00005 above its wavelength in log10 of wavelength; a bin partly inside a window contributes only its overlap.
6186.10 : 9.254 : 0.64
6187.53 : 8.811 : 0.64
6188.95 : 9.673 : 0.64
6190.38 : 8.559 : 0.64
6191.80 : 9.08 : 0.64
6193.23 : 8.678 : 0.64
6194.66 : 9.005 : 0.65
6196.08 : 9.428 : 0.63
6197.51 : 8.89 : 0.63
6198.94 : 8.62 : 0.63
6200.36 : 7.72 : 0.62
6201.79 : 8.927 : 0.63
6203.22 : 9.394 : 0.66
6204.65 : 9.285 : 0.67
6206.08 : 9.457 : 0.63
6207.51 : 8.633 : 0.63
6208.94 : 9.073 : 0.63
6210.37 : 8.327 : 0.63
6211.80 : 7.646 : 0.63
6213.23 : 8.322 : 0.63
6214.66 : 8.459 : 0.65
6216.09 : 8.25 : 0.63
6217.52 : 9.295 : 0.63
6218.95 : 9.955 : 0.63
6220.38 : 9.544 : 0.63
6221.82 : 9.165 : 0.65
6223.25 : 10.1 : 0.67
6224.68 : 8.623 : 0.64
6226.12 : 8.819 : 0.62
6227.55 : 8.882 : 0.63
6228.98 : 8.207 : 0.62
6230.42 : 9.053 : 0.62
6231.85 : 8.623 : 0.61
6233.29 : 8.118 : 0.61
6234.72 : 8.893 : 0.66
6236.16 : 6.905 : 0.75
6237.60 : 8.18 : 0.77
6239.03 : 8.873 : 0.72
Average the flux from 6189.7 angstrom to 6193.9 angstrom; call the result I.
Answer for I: 8.78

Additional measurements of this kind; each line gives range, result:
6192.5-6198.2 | 8.99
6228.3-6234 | 8.49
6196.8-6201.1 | 8.42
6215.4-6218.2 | 8.78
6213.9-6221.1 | 9.1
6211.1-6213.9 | 7.98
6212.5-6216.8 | 8.35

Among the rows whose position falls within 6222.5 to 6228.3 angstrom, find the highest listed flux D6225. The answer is 10.1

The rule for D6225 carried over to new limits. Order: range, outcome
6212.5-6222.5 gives 9.955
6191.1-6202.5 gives 9.428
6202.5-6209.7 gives 9.457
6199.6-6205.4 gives 9.394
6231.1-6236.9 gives 8.893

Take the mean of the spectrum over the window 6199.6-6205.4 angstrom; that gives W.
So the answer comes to 8.83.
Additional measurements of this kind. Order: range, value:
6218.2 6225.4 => 9.48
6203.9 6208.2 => 9.12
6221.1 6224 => 9.63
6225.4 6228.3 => 8.86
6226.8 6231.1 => 8.72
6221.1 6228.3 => 9.12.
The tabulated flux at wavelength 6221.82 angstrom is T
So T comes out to 9.165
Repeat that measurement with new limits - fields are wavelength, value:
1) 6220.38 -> 9.544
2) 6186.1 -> 9.254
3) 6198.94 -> 8.62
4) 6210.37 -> 8.327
